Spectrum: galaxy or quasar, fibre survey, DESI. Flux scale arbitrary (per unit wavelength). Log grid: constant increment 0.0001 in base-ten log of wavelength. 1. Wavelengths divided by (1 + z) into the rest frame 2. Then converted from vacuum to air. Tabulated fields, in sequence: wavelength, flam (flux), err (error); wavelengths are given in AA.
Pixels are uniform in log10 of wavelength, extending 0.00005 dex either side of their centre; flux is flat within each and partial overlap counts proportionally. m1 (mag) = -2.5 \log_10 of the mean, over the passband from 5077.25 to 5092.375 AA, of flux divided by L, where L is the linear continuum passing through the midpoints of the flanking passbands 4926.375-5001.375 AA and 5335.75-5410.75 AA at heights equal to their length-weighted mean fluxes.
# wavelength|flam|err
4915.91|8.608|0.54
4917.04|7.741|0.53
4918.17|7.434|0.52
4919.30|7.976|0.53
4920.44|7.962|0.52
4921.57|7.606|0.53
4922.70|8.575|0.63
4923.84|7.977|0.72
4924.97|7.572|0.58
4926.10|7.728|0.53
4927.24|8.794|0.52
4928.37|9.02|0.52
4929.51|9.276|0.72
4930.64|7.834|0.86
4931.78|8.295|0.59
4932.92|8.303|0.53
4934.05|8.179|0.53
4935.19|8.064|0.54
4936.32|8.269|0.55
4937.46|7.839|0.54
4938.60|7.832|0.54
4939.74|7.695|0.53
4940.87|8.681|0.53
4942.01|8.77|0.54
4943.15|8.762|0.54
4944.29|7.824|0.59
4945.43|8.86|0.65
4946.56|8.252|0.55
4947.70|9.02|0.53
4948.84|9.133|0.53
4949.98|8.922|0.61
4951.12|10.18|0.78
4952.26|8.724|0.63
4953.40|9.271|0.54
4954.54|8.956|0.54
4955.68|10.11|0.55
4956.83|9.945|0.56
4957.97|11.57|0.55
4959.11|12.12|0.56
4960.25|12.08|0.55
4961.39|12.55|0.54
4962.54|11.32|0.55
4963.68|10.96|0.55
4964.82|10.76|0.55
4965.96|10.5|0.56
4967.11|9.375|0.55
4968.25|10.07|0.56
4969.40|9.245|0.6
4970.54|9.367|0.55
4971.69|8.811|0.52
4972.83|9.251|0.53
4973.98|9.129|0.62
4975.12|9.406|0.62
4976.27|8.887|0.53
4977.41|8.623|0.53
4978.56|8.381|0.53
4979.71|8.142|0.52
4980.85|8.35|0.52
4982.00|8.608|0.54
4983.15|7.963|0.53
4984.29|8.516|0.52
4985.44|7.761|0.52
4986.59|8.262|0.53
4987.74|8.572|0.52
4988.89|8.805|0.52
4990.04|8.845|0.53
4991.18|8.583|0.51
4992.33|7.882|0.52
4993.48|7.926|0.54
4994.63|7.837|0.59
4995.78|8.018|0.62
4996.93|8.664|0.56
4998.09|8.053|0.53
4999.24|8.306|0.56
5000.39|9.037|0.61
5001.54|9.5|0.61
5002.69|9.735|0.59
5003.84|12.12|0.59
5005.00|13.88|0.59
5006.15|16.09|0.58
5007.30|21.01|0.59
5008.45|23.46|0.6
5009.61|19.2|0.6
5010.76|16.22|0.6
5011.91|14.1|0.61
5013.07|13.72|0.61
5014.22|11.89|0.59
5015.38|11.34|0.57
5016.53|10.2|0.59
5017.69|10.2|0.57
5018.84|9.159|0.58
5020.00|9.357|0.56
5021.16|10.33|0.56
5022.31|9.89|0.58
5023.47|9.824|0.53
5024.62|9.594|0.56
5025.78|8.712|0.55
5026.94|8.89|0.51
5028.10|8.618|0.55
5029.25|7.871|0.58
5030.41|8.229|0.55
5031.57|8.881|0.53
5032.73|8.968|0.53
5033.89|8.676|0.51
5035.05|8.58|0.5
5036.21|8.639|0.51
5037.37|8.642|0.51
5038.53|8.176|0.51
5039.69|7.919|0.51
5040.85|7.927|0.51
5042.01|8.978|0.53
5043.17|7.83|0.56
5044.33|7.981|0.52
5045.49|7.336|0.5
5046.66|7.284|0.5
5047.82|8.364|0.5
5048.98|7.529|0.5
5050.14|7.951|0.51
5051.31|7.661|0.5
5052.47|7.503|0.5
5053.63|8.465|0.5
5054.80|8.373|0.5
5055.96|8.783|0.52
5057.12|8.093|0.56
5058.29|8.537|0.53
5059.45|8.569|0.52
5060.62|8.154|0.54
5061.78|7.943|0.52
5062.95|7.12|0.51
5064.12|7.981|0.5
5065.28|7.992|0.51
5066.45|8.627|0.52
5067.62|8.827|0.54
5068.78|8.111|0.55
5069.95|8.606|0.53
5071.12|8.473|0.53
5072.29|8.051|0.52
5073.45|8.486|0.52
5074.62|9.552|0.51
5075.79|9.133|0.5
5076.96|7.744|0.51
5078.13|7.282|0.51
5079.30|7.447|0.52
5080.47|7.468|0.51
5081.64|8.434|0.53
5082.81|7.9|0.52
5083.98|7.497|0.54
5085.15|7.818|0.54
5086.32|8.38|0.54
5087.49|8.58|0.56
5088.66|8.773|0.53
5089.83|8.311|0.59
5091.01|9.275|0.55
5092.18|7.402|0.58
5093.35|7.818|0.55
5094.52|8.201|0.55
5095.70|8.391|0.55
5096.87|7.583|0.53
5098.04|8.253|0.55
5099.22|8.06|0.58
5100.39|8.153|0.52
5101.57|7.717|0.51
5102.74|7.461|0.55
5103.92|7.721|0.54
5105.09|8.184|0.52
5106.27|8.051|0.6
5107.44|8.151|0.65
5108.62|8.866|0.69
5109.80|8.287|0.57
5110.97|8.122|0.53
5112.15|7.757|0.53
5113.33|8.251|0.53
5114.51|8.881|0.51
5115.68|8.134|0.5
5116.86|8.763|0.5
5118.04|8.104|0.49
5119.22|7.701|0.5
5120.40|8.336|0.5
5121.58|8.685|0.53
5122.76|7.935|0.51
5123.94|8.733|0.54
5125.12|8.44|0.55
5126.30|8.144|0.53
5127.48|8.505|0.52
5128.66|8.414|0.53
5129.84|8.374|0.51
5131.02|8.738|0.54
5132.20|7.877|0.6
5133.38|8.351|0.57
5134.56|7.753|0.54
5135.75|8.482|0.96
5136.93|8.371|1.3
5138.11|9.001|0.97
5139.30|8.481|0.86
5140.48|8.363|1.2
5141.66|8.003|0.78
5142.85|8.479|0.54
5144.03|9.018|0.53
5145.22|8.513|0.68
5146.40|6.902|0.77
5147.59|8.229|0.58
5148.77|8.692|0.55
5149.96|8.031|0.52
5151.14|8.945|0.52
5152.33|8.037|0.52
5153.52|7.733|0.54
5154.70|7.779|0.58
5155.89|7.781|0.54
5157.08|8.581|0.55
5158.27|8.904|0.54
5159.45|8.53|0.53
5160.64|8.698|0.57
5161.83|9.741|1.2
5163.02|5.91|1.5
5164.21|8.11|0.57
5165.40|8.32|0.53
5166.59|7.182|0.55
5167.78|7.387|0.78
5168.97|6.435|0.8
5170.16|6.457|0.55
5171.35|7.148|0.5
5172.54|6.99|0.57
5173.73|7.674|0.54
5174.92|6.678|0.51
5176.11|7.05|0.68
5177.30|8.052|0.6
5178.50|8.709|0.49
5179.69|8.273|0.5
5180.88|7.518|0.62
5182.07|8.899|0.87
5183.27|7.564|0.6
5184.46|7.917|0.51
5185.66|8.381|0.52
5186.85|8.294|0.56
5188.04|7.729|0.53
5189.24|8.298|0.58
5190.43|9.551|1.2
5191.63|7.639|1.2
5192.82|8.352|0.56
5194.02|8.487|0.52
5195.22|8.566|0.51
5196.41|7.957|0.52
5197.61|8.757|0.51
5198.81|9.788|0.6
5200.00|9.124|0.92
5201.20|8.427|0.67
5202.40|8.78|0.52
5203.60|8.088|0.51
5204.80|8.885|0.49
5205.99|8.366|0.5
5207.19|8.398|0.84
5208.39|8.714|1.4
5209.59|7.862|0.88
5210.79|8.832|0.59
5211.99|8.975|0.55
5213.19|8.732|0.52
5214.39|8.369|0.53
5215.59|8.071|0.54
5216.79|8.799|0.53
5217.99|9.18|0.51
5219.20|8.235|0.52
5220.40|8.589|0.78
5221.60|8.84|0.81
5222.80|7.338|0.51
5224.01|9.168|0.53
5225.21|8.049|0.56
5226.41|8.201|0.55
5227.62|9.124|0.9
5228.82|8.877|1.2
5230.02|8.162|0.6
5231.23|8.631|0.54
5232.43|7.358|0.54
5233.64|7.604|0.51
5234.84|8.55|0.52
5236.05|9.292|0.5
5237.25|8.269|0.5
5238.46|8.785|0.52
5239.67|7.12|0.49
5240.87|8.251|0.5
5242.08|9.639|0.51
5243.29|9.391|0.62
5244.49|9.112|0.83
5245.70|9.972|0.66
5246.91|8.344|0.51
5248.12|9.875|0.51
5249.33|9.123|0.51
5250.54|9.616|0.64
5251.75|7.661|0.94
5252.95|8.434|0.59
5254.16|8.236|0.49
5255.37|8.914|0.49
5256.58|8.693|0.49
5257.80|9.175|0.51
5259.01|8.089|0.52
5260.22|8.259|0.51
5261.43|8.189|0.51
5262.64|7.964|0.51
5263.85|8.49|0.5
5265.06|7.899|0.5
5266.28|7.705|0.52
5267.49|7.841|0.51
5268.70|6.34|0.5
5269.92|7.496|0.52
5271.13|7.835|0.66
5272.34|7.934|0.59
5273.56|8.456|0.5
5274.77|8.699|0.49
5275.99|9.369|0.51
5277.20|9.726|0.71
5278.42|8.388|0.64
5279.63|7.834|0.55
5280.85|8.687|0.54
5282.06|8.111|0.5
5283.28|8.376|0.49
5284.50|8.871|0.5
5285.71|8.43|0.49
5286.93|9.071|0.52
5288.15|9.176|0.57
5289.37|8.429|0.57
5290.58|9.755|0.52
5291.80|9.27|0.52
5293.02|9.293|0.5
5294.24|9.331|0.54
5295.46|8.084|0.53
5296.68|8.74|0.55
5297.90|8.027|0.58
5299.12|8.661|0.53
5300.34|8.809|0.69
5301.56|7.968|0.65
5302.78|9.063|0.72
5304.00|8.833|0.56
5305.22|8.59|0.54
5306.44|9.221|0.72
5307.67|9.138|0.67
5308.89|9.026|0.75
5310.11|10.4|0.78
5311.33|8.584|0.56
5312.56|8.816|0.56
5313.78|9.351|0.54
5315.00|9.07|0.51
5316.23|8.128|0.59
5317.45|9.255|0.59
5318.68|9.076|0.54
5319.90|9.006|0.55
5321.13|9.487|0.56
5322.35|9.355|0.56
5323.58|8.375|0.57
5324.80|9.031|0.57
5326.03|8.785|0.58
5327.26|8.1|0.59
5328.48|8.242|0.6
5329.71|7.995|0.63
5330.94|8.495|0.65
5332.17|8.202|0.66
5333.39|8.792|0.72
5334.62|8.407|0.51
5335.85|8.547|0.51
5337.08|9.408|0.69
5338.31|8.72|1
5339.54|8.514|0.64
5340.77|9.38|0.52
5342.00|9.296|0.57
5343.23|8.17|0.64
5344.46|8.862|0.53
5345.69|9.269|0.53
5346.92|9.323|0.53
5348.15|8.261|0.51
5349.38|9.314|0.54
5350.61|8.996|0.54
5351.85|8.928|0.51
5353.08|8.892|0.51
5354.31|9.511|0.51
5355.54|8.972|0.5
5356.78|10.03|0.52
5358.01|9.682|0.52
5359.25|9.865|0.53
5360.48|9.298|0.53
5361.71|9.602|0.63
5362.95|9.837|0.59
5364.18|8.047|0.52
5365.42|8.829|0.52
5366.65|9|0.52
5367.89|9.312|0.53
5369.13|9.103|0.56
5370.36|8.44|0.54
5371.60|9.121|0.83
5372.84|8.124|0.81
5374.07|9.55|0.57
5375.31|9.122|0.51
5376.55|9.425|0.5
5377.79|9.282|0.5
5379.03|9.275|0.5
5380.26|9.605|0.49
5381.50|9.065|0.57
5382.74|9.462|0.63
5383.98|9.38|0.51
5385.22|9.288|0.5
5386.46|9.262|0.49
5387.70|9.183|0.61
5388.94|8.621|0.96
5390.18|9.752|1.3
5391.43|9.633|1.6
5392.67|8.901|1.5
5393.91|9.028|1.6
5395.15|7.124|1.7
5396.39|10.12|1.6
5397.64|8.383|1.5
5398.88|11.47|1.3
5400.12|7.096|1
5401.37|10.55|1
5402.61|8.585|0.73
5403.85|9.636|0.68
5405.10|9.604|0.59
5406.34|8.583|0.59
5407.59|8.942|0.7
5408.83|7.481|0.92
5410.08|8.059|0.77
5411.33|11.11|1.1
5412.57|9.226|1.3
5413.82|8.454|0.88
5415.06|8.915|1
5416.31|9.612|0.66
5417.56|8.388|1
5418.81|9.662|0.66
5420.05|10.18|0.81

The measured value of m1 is 0.12 mag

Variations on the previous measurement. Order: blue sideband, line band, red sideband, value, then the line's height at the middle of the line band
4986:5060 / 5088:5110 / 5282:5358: 0.18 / 9.57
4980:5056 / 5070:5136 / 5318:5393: 0.17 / 9.57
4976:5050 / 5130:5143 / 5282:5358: 0.13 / 9.44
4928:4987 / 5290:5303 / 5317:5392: 0.03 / 9.05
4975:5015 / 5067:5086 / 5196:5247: 0.21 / 9.95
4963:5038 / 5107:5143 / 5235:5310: 0.13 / 9.43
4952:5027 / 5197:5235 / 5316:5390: 0.12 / 9.54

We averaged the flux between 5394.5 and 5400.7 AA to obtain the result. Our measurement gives 8.86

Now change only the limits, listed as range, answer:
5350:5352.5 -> 8.94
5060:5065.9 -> 7.84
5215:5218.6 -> 8.67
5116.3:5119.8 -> 8.18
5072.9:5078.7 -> 8.43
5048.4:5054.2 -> 7.83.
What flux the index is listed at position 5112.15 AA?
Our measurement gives 7.757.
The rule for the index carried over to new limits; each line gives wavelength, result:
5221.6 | 8.84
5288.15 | 9.176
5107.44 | 8.151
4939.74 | 7.695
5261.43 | 8.189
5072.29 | 8.051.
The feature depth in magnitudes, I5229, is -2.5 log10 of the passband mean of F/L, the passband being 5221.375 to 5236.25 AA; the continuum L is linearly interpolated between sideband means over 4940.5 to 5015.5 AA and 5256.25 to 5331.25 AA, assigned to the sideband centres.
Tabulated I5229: 0.08 mag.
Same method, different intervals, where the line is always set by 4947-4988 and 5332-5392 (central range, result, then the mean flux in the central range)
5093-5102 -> 0.17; 8.03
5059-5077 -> 0.13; 8.35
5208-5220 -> 0.08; 8.57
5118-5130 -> 0.13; 8.31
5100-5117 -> 0.15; 8.15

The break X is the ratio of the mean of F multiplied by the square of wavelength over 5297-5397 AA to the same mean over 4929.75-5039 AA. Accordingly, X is 1.1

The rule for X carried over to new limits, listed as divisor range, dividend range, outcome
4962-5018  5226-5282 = 0.89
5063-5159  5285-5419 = 1.20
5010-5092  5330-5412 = 1.17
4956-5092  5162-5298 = 0.97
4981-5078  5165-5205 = 0.91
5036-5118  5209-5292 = 1.12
